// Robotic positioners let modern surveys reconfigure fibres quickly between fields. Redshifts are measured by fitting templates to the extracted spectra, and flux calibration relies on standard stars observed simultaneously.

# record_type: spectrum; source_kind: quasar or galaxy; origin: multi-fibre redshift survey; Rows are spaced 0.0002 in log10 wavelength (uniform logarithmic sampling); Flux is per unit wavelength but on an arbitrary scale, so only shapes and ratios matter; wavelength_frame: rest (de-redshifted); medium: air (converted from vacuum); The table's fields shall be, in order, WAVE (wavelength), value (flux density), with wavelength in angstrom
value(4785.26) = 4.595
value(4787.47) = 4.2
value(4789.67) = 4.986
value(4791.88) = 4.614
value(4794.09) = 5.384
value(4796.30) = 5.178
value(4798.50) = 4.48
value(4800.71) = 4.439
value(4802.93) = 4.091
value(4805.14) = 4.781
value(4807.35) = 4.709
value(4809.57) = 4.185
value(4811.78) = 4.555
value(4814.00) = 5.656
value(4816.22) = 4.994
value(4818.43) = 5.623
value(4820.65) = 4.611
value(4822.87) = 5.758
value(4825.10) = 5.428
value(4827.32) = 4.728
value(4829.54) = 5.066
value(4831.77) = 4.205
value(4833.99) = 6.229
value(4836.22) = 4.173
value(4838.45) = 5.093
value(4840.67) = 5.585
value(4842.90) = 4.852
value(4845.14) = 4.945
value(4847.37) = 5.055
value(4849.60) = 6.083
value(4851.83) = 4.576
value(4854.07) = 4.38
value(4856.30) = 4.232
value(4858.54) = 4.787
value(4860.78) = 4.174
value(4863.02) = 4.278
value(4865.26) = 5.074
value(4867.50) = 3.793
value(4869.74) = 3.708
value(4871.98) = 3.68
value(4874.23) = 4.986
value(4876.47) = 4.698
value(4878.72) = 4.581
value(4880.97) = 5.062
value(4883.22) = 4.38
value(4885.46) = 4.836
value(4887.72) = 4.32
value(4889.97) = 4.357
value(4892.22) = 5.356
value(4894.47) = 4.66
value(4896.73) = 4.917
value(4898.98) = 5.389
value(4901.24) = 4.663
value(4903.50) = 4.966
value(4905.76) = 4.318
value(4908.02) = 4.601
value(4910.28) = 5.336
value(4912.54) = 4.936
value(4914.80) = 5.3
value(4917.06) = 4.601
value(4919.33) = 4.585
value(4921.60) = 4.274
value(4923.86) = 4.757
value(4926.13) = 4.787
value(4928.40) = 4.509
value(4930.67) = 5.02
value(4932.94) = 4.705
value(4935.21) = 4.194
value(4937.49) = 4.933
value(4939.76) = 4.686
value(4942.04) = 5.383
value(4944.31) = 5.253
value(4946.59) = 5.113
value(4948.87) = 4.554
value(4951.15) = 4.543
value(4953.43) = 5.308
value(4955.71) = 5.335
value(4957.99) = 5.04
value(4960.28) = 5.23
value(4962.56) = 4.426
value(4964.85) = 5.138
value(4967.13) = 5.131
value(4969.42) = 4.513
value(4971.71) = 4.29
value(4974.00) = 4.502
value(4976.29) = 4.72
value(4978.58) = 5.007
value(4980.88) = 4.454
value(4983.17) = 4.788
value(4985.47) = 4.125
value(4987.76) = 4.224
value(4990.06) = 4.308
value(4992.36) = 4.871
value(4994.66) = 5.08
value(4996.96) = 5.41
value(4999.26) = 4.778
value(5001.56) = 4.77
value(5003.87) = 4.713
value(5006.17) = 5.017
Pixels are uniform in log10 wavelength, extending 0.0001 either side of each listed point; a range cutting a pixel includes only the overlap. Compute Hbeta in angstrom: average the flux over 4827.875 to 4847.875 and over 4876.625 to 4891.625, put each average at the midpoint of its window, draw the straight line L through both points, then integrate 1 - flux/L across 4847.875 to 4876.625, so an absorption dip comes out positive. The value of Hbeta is 1.9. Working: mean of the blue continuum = 5.01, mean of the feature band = 4.5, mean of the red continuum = 4.62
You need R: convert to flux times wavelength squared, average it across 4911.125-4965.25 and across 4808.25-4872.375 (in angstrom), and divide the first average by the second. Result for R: 1.05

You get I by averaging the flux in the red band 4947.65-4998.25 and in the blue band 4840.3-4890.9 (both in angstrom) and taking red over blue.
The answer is 1.0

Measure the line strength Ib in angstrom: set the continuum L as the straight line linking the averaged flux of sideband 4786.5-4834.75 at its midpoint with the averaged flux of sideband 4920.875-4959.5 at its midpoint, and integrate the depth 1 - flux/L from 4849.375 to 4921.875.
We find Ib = 3.3 angstrom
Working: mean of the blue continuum 4.9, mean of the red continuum 4.86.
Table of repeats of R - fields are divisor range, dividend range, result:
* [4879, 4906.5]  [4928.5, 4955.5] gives 1.04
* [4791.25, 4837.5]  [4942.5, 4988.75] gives 1.04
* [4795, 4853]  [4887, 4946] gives 1.01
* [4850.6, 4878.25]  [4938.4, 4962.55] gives 1.19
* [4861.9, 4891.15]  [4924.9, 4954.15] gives 1.12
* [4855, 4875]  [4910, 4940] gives 1.13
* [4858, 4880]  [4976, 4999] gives 1.13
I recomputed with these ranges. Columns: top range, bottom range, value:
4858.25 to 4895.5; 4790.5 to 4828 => 0.92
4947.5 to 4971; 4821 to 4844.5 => 0.97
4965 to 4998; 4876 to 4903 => 0.98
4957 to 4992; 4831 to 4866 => 0.96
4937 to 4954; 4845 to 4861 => 1.03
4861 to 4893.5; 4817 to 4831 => 0.87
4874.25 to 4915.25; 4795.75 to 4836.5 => 0.98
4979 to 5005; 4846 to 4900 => 1.01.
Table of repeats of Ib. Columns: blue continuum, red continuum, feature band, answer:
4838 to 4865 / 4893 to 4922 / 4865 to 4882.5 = 1.5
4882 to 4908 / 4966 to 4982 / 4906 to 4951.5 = -0.9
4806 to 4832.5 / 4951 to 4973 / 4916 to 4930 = 0.9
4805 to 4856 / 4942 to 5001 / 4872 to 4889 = 1.1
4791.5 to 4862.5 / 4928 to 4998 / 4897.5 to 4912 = -0.1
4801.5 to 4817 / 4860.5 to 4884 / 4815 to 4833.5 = -1.9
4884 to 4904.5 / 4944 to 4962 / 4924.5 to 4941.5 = 0.8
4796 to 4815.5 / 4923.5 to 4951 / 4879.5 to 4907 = 0.0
